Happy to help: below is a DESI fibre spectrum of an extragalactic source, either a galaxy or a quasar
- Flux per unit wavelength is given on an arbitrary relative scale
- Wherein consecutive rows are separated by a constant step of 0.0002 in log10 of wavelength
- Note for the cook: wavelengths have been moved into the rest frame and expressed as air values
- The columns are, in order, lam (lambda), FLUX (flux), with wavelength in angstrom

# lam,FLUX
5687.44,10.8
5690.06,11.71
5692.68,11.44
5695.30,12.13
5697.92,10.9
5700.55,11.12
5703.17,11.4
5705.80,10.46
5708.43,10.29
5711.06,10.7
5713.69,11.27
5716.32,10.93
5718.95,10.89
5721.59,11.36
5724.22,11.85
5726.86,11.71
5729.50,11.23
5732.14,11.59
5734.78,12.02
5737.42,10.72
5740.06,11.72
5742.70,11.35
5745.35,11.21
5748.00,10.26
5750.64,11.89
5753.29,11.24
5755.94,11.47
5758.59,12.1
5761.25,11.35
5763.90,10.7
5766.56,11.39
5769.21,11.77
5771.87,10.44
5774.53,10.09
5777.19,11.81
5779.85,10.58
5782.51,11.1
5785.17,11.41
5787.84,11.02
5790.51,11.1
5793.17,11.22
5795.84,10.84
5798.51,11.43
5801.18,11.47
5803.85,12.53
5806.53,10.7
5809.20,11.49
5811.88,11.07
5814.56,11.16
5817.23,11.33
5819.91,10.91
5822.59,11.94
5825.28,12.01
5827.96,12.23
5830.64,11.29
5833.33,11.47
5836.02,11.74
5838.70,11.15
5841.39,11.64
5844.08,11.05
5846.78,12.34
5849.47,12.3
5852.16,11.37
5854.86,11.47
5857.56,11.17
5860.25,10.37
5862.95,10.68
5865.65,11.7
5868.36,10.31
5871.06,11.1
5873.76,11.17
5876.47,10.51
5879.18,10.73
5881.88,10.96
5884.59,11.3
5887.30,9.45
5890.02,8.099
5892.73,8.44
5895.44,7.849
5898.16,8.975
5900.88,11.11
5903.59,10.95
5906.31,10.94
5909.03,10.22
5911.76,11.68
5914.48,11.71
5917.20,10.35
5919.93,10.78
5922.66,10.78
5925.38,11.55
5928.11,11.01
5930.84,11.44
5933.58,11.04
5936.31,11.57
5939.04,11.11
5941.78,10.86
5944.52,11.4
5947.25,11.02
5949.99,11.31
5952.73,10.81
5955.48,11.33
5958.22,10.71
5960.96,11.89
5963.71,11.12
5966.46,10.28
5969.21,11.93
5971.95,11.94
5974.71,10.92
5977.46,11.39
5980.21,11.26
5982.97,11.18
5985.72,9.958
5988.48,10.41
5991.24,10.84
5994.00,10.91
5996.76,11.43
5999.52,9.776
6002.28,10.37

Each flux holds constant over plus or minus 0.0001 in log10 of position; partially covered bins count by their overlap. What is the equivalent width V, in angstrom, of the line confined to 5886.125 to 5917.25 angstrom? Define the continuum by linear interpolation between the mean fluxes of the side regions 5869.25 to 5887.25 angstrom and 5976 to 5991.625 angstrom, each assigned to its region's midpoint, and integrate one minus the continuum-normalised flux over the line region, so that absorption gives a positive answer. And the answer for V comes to 2.5 angstrom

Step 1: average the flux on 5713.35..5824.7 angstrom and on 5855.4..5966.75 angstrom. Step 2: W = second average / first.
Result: 1.0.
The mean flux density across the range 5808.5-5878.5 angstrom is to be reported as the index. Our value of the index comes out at 11.3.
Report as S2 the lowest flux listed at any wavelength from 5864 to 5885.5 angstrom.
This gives 10.31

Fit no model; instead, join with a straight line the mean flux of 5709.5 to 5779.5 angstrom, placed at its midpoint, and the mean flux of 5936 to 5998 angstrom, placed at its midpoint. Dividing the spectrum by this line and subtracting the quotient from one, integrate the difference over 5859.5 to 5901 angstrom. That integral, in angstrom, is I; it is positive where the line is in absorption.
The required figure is 3.8 angstrom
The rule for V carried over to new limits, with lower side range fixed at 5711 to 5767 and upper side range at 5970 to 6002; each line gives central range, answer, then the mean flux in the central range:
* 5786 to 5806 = -0.20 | 11.3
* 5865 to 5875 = 0.08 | 11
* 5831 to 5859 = -1.02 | 11.6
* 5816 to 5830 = -0.60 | 11.7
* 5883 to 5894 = 1.70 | 9.36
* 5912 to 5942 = -0.35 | 11.1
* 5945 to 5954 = -0.09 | 11.1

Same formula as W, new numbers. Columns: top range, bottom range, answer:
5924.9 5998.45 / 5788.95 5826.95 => 0.98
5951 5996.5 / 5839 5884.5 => 0.99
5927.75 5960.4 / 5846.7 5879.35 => 1.00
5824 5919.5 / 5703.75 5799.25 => 0.97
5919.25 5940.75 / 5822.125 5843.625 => 0.96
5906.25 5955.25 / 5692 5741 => 0.99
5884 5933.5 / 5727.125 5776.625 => 0.92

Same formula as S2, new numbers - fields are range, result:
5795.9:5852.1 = 10.7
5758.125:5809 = 10.09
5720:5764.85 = 10.26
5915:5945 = 10.35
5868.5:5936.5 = 7.849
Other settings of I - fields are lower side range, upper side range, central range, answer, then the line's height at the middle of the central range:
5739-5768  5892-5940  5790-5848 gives -2.10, 11.1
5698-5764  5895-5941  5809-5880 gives -2.16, 11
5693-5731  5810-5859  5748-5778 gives 0.21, 11.3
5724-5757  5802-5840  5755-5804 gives 0.95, 11.4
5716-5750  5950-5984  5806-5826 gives -0.08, 11.3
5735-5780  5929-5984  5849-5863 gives 0.01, 11.2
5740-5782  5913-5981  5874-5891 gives 1.37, 11.2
